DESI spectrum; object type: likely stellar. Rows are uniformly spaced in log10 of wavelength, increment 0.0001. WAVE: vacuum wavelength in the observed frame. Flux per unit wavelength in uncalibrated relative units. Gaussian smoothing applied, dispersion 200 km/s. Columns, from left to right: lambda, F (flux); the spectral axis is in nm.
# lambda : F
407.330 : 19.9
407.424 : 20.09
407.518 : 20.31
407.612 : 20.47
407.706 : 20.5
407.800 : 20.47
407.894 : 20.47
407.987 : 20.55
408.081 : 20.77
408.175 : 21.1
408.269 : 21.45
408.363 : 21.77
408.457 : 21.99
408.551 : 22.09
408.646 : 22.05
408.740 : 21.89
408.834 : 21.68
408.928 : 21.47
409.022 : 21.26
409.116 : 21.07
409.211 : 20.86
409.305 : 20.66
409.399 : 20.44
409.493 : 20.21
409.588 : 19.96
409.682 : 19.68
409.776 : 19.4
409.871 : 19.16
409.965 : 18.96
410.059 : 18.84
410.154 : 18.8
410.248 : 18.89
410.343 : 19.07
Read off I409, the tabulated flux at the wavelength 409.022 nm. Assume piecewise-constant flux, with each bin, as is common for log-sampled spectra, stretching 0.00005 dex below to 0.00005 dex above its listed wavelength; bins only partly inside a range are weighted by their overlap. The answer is 21.26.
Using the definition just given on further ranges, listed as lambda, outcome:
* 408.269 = 21.45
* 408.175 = 21.1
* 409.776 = 19.4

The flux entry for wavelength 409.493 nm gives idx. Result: 20.21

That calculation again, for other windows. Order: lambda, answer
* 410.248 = 18.89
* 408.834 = 21.68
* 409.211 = 20.86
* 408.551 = 22.09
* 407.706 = 20.5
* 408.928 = 21.47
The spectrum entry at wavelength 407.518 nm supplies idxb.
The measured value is 20.31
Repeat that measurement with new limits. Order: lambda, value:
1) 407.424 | 20.09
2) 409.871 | 19.16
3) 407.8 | 20.47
